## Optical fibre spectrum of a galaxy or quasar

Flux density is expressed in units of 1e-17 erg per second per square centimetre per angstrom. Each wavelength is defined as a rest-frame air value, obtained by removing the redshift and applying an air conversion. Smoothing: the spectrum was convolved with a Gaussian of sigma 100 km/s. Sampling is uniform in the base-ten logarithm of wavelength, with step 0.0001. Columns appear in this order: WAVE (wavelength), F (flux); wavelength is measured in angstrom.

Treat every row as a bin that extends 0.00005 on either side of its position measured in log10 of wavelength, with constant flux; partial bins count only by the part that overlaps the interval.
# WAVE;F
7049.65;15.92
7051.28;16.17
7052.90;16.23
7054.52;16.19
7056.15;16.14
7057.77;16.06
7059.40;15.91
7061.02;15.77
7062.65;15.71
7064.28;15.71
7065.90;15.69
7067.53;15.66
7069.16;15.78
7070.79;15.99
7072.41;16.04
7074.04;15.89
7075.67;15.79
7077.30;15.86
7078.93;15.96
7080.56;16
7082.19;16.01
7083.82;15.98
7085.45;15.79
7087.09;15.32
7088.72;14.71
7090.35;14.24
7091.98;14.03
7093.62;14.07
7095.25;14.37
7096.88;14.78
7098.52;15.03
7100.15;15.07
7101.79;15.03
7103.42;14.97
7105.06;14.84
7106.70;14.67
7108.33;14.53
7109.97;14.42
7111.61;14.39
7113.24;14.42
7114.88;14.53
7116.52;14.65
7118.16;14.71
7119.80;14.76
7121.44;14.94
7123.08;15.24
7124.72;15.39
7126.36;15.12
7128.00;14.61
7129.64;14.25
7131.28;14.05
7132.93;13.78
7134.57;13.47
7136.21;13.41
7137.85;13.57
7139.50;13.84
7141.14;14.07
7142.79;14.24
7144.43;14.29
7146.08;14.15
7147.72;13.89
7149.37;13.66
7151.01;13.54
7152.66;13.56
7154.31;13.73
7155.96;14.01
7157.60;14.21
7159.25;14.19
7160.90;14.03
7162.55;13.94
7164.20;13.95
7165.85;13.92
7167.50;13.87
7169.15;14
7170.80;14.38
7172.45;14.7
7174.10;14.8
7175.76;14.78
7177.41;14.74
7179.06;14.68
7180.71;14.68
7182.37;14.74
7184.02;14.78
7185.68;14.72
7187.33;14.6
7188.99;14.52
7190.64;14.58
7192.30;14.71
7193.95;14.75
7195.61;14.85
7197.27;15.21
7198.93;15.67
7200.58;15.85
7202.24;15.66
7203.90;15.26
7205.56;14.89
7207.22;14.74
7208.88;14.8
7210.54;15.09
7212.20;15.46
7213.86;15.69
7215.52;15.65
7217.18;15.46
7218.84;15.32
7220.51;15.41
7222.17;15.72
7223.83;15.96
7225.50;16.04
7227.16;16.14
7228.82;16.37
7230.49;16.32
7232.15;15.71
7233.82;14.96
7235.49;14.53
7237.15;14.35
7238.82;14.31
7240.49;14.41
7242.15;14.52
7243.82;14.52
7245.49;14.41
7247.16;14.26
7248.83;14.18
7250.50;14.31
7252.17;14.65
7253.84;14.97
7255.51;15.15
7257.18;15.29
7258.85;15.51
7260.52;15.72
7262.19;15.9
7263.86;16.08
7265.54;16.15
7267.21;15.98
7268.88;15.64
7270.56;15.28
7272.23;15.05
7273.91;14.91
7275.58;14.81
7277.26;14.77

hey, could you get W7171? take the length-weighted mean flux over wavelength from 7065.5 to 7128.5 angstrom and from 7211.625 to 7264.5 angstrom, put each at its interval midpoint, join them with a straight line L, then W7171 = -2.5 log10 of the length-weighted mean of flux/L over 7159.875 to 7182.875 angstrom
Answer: 0.06 mag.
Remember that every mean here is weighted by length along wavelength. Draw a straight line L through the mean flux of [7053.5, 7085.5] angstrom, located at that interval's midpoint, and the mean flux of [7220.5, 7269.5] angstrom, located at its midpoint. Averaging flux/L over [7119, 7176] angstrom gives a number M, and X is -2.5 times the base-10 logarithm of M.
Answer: 0.105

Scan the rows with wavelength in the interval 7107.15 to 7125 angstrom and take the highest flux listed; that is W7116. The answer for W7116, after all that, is 15.39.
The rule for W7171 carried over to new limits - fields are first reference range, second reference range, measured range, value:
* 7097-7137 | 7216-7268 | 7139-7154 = 0.064 mag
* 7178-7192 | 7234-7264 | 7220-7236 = -0.070 mag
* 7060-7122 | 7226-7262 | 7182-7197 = 0.026 mag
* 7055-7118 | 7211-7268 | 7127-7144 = 0.097 mag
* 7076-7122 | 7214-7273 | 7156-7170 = 0.080 mag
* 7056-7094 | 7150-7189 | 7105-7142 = 0.038 mag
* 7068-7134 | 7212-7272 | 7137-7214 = 0.048 mag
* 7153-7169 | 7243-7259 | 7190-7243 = -0.062 mag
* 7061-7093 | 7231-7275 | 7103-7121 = 0.061 mag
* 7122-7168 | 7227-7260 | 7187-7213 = -0.036 mag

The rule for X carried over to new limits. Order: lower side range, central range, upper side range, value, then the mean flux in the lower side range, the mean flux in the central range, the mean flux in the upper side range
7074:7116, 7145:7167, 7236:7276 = 0.083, 15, 13.9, 15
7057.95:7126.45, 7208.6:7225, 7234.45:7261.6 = -0.049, 15.2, 15.5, 14.7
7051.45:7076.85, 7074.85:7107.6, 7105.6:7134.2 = 0.011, 15.9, 15.1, 14.6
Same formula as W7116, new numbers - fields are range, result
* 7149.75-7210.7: 15.85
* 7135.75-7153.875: 14.29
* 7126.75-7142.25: 14.61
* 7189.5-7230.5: 16.37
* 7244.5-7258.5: 15.29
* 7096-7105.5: 15.07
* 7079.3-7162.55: 16.01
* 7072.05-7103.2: 16.04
